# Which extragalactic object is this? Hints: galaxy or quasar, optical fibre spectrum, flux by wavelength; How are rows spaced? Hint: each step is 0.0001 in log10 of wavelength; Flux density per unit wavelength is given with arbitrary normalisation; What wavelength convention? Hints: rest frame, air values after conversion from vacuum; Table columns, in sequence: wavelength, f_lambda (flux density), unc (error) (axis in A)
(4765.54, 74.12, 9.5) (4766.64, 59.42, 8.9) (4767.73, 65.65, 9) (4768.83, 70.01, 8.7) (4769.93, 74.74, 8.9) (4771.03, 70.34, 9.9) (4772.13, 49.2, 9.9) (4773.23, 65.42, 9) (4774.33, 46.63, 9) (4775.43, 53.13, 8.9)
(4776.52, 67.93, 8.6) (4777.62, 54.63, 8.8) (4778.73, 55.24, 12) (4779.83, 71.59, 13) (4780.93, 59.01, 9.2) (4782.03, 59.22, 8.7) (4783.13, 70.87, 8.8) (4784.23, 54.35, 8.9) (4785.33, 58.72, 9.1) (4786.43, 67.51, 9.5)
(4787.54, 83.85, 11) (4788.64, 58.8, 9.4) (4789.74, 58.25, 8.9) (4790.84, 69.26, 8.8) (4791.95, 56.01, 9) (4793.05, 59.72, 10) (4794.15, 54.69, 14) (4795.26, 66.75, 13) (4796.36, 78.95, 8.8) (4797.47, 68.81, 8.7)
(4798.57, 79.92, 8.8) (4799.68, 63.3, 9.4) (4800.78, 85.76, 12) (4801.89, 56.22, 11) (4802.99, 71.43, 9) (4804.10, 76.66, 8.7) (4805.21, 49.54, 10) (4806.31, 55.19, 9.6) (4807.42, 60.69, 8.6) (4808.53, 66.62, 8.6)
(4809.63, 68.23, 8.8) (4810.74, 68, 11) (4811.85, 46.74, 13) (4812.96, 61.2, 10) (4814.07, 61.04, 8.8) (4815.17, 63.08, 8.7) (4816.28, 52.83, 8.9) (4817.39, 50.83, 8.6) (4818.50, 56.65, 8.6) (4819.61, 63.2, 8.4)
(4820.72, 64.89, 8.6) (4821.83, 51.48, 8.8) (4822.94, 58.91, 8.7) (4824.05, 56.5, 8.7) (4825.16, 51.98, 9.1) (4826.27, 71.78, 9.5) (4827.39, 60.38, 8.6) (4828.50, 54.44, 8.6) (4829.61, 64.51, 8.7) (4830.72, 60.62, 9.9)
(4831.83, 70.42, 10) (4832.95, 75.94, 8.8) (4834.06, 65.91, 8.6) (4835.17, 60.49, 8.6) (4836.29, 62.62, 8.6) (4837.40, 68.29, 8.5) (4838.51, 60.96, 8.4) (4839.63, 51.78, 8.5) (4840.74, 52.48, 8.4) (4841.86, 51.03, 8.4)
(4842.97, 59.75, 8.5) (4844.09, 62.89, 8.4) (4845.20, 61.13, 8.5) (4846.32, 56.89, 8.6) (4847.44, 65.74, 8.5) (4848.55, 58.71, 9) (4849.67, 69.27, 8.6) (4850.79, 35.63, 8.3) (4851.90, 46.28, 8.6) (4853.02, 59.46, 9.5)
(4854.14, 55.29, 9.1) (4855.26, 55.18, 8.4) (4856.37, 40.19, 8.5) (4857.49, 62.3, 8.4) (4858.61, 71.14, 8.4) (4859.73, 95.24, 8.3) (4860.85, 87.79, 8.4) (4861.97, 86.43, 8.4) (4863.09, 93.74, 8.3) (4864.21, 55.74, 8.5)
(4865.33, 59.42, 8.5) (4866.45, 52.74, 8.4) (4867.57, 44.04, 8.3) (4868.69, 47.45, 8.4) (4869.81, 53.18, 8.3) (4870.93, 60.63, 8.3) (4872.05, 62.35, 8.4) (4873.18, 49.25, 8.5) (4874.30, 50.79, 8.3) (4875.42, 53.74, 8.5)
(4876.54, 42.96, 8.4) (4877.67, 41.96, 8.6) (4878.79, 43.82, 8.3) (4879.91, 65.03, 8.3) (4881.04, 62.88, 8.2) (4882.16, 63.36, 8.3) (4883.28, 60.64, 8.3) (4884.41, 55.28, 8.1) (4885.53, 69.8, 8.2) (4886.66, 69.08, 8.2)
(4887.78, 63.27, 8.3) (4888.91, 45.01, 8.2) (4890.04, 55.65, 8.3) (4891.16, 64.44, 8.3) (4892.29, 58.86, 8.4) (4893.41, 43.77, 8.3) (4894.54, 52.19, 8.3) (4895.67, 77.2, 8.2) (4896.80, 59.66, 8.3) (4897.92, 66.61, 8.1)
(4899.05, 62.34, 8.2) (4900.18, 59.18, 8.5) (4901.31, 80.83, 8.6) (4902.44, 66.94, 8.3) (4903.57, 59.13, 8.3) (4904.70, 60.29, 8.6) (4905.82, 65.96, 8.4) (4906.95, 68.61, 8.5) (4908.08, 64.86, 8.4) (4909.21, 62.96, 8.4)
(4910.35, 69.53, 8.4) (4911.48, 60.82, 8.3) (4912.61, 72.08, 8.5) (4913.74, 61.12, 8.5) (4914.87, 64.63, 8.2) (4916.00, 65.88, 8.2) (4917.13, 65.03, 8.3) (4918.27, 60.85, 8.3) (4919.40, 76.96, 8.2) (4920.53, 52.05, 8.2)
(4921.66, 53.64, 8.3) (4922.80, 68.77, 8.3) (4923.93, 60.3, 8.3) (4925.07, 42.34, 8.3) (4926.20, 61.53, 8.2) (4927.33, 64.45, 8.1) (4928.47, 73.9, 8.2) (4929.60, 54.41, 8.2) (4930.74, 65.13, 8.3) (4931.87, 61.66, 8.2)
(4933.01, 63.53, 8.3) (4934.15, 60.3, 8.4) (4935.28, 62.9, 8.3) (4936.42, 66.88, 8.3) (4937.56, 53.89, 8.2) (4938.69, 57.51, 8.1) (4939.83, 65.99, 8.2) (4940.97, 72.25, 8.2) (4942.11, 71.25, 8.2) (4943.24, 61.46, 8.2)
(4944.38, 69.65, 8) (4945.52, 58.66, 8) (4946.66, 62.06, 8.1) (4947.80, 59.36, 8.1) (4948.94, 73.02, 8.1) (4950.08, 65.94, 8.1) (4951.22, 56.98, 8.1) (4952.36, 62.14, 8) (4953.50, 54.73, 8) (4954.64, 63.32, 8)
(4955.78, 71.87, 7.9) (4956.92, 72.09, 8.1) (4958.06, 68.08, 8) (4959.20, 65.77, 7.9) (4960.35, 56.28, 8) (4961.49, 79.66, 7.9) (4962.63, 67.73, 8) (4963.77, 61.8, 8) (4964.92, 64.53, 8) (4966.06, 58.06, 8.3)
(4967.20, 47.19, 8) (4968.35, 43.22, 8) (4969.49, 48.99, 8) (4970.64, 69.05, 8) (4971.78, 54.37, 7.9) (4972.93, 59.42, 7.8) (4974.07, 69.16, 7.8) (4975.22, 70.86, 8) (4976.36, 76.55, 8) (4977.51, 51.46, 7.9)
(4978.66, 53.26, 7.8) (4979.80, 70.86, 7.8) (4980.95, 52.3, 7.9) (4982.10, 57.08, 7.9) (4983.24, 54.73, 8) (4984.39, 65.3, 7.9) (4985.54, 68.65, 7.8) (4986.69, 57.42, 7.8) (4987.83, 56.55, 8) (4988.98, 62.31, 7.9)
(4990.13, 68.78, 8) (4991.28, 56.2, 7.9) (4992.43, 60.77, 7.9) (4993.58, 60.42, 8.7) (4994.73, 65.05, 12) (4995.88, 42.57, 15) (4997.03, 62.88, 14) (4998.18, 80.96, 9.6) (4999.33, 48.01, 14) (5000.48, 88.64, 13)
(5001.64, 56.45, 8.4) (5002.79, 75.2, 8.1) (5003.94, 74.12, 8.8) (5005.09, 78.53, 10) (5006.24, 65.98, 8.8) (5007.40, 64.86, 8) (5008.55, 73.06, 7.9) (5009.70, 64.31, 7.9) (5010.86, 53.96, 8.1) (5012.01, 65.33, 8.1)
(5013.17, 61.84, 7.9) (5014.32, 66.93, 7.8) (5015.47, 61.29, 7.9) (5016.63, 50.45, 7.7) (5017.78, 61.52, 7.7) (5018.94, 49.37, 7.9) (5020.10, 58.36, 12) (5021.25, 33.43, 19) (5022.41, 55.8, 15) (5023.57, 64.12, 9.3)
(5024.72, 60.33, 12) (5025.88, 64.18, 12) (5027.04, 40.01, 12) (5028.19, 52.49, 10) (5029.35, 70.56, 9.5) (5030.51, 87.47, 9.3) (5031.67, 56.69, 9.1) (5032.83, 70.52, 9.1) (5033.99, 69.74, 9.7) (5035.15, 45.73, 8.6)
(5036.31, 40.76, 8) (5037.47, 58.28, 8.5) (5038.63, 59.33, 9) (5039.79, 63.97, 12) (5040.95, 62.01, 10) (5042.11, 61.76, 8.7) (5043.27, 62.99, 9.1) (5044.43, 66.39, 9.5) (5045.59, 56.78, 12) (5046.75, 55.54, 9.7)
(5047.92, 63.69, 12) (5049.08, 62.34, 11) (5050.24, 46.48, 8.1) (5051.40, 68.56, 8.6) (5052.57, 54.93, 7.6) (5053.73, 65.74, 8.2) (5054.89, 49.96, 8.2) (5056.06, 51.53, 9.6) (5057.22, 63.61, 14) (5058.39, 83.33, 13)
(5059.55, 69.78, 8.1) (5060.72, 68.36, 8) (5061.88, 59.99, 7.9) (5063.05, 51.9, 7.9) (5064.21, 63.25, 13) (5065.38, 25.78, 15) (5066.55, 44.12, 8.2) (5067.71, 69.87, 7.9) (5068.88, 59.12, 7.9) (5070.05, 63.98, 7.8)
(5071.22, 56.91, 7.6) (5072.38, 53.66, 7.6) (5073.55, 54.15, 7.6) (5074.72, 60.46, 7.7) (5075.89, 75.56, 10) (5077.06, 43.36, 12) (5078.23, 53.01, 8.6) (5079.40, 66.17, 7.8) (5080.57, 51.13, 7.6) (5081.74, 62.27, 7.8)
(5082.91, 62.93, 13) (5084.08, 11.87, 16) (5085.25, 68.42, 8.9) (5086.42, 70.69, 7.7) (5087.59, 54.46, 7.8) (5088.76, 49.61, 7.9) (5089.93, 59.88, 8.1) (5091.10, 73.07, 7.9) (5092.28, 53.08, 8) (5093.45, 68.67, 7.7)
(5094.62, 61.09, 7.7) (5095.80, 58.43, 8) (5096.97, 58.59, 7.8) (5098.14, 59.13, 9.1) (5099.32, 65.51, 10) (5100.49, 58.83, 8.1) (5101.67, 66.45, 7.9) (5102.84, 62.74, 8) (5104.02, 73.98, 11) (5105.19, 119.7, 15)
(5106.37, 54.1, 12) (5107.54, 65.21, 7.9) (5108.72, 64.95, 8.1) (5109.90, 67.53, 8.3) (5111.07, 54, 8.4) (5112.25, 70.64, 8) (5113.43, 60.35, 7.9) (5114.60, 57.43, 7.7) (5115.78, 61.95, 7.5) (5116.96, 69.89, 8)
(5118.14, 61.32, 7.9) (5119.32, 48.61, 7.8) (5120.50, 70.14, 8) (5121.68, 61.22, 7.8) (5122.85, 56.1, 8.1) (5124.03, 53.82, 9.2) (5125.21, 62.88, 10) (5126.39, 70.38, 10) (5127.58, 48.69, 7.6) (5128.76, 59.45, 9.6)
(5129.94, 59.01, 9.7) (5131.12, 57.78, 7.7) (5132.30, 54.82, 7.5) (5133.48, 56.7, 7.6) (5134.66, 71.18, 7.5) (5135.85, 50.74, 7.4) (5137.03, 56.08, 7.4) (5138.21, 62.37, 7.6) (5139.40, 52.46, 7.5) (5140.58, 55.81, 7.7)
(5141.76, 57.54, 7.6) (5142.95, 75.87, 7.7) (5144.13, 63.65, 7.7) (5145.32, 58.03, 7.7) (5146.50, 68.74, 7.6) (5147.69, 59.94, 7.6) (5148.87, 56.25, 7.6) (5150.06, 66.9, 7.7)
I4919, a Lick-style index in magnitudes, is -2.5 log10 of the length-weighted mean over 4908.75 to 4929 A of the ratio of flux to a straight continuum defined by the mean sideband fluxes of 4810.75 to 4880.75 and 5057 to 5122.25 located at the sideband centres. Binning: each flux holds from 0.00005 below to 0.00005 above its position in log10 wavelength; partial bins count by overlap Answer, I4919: -0.06 mag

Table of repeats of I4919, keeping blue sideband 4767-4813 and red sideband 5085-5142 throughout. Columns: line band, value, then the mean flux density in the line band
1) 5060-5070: 0.12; 55.9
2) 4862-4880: 0.14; 55.5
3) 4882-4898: 0.06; 60.1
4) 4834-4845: 0.07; 59.4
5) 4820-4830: 0.07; 59.4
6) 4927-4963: -0.03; 64.4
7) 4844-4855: 0.12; 56.8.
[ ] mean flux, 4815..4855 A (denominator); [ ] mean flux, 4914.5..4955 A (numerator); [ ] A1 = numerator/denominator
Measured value 1.06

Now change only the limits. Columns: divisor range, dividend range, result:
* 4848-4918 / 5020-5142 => 0.98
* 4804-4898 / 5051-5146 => 1.01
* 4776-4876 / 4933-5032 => 1.01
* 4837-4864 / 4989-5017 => 1.03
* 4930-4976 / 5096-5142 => 0.99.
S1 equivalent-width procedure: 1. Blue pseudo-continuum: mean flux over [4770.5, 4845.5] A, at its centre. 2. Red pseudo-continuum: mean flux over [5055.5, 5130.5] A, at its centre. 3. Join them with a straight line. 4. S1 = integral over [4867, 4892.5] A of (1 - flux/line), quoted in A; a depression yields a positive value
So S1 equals 2.4 A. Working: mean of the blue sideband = 62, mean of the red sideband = 60.7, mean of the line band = 55.8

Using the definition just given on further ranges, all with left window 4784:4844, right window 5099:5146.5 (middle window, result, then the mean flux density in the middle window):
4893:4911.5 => -0.4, 63.8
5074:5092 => 1.5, 57.4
